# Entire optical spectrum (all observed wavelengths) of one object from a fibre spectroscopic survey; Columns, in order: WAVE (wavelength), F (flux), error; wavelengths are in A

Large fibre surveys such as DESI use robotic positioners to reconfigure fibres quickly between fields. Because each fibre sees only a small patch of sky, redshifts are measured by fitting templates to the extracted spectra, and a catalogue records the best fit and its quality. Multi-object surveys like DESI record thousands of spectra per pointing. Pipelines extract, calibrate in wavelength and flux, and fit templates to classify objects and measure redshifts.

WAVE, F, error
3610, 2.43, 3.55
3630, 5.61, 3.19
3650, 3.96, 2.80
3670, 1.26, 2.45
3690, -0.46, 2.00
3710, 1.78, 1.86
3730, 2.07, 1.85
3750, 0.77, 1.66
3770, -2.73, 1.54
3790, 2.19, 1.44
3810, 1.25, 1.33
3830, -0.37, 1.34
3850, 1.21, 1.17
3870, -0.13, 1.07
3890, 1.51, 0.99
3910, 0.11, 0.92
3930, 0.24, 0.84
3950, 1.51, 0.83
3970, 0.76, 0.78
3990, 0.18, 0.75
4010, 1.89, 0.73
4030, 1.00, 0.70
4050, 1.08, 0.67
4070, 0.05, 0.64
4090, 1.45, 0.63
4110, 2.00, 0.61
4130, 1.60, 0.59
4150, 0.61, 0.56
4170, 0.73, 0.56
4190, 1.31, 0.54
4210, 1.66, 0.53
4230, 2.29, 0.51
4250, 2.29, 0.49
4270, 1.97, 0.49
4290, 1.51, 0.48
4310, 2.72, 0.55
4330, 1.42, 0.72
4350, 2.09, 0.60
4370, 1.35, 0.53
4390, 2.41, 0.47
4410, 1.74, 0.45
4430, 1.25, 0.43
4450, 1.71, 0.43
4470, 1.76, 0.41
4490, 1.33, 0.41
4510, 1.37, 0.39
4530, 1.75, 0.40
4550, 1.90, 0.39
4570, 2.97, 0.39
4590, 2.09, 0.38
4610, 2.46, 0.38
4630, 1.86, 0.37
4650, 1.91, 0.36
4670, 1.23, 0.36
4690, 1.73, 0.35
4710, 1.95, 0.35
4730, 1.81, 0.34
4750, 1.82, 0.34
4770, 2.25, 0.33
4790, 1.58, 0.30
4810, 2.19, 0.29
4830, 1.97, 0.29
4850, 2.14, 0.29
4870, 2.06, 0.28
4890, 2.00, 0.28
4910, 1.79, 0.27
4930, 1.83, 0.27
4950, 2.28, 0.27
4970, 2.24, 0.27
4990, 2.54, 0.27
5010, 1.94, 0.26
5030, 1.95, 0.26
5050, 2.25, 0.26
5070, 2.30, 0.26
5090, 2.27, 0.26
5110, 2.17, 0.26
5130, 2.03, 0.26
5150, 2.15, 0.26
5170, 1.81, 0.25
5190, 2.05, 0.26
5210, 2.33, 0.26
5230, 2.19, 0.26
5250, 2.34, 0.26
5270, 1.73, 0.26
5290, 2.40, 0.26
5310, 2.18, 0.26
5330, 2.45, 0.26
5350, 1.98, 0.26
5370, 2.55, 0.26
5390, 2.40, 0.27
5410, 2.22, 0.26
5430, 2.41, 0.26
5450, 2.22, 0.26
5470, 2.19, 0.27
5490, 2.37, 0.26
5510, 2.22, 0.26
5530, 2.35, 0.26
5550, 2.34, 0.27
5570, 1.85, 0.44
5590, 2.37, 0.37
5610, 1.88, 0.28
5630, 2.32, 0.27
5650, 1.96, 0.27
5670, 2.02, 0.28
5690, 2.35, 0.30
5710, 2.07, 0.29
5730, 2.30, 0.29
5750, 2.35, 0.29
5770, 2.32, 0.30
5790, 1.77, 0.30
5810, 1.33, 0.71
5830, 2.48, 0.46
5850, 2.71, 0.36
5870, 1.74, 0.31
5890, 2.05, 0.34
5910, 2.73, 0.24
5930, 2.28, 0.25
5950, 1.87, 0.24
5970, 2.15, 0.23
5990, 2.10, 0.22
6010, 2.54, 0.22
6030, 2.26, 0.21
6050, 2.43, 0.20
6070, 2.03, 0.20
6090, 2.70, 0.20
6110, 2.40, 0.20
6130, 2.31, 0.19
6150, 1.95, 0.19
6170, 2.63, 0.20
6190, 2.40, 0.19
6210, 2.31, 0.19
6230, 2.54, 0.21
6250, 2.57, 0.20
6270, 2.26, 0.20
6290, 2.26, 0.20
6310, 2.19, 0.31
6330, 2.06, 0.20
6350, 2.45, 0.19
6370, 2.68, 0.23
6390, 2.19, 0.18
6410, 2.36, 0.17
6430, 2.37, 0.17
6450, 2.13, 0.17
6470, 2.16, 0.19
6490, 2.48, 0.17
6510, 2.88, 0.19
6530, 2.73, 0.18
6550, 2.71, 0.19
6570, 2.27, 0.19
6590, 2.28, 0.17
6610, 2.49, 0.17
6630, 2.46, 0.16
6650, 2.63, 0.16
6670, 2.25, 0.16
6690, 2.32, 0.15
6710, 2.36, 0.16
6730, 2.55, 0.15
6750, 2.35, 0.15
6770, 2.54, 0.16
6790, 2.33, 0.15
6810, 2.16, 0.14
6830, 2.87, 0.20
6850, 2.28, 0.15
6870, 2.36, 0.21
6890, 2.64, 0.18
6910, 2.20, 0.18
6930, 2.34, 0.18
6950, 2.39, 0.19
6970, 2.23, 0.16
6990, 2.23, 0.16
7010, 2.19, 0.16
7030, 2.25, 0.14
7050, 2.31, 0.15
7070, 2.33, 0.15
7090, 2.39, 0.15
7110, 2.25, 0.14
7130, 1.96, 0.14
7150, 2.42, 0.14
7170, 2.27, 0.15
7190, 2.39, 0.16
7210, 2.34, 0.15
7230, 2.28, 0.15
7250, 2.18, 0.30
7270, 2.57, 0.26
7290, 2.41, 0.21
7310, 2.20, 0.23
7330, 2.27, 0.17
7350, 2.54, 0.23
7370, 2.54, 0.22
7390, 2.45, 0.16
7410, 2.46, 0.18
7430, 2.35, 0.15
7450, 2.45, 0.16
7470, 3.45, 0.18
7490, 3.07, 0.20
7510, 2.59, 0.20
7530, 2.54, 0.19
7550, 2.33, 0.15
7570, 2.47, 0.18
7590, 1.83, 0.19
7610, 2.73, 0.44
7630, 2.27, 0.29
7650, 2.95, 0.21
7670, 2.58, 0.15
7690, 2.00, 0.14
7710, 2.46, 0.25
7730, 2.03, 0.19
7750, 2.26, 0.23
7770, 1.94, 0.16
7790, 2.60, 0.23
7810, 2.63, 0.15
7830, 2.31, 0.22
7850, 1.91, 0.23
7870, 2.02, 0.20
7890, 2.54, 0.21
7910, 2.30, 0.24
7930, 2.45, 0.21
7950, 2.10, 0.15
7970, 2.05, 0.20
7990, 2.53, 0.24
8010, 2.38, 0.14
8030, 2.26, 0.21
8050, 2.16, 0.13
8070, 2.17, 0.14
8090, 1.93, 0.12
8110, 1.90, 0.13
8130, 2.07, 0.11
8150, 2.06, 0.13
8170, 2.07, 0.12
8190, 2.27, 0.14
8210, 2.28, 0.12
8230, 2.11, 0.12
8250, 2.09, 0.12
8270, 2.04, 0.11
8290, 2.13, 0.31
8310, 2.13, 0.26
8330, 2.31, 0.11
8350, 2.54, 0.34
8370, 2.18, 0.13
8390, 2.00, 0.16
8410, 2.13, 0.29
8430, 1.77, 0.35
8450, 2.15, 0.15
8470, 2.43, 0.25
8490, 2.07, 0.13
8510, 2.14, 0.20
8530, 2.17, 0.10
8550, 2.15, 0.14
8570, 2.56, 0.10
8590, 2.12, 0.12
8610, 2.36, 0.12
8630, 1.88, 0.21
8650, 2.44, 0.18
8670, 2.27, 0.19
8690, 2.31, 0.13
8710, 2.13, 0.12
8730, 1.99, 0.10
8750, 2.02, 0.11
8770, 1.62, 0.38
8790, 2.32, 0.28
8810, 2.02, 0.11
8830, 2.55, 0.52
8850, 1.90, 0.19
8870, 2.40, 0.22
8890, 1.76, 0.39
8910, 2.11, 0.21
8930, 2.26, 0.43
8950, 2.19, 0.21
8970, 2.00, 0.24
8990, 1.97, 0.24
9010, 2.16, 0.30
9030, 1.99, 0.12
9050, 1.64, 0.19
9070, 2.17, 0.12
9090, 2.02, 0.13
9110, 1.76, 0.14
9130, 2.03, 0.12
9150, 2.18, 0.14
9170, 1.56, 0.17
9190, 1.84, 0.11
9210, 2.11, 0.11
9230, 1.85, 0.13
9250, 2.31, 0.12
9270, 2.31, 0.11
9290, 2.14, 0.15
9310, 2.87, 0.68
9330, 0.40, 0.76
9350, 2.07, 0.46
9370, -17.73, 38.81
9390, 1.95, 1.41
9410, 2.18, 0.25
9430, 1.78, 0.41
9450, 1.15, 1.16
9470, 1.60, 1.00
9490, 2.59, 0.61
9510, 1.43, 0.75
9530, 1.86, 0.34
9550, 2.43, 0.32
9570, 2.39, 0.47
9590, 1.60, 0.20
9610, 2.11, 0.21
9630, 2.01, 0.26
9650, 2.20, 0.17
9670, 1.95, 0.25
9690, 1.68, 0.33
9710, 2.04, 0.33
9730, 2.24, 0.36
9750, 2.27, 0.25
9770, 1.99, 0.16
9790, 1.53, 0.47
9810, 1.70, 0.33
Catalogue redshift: 0.138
